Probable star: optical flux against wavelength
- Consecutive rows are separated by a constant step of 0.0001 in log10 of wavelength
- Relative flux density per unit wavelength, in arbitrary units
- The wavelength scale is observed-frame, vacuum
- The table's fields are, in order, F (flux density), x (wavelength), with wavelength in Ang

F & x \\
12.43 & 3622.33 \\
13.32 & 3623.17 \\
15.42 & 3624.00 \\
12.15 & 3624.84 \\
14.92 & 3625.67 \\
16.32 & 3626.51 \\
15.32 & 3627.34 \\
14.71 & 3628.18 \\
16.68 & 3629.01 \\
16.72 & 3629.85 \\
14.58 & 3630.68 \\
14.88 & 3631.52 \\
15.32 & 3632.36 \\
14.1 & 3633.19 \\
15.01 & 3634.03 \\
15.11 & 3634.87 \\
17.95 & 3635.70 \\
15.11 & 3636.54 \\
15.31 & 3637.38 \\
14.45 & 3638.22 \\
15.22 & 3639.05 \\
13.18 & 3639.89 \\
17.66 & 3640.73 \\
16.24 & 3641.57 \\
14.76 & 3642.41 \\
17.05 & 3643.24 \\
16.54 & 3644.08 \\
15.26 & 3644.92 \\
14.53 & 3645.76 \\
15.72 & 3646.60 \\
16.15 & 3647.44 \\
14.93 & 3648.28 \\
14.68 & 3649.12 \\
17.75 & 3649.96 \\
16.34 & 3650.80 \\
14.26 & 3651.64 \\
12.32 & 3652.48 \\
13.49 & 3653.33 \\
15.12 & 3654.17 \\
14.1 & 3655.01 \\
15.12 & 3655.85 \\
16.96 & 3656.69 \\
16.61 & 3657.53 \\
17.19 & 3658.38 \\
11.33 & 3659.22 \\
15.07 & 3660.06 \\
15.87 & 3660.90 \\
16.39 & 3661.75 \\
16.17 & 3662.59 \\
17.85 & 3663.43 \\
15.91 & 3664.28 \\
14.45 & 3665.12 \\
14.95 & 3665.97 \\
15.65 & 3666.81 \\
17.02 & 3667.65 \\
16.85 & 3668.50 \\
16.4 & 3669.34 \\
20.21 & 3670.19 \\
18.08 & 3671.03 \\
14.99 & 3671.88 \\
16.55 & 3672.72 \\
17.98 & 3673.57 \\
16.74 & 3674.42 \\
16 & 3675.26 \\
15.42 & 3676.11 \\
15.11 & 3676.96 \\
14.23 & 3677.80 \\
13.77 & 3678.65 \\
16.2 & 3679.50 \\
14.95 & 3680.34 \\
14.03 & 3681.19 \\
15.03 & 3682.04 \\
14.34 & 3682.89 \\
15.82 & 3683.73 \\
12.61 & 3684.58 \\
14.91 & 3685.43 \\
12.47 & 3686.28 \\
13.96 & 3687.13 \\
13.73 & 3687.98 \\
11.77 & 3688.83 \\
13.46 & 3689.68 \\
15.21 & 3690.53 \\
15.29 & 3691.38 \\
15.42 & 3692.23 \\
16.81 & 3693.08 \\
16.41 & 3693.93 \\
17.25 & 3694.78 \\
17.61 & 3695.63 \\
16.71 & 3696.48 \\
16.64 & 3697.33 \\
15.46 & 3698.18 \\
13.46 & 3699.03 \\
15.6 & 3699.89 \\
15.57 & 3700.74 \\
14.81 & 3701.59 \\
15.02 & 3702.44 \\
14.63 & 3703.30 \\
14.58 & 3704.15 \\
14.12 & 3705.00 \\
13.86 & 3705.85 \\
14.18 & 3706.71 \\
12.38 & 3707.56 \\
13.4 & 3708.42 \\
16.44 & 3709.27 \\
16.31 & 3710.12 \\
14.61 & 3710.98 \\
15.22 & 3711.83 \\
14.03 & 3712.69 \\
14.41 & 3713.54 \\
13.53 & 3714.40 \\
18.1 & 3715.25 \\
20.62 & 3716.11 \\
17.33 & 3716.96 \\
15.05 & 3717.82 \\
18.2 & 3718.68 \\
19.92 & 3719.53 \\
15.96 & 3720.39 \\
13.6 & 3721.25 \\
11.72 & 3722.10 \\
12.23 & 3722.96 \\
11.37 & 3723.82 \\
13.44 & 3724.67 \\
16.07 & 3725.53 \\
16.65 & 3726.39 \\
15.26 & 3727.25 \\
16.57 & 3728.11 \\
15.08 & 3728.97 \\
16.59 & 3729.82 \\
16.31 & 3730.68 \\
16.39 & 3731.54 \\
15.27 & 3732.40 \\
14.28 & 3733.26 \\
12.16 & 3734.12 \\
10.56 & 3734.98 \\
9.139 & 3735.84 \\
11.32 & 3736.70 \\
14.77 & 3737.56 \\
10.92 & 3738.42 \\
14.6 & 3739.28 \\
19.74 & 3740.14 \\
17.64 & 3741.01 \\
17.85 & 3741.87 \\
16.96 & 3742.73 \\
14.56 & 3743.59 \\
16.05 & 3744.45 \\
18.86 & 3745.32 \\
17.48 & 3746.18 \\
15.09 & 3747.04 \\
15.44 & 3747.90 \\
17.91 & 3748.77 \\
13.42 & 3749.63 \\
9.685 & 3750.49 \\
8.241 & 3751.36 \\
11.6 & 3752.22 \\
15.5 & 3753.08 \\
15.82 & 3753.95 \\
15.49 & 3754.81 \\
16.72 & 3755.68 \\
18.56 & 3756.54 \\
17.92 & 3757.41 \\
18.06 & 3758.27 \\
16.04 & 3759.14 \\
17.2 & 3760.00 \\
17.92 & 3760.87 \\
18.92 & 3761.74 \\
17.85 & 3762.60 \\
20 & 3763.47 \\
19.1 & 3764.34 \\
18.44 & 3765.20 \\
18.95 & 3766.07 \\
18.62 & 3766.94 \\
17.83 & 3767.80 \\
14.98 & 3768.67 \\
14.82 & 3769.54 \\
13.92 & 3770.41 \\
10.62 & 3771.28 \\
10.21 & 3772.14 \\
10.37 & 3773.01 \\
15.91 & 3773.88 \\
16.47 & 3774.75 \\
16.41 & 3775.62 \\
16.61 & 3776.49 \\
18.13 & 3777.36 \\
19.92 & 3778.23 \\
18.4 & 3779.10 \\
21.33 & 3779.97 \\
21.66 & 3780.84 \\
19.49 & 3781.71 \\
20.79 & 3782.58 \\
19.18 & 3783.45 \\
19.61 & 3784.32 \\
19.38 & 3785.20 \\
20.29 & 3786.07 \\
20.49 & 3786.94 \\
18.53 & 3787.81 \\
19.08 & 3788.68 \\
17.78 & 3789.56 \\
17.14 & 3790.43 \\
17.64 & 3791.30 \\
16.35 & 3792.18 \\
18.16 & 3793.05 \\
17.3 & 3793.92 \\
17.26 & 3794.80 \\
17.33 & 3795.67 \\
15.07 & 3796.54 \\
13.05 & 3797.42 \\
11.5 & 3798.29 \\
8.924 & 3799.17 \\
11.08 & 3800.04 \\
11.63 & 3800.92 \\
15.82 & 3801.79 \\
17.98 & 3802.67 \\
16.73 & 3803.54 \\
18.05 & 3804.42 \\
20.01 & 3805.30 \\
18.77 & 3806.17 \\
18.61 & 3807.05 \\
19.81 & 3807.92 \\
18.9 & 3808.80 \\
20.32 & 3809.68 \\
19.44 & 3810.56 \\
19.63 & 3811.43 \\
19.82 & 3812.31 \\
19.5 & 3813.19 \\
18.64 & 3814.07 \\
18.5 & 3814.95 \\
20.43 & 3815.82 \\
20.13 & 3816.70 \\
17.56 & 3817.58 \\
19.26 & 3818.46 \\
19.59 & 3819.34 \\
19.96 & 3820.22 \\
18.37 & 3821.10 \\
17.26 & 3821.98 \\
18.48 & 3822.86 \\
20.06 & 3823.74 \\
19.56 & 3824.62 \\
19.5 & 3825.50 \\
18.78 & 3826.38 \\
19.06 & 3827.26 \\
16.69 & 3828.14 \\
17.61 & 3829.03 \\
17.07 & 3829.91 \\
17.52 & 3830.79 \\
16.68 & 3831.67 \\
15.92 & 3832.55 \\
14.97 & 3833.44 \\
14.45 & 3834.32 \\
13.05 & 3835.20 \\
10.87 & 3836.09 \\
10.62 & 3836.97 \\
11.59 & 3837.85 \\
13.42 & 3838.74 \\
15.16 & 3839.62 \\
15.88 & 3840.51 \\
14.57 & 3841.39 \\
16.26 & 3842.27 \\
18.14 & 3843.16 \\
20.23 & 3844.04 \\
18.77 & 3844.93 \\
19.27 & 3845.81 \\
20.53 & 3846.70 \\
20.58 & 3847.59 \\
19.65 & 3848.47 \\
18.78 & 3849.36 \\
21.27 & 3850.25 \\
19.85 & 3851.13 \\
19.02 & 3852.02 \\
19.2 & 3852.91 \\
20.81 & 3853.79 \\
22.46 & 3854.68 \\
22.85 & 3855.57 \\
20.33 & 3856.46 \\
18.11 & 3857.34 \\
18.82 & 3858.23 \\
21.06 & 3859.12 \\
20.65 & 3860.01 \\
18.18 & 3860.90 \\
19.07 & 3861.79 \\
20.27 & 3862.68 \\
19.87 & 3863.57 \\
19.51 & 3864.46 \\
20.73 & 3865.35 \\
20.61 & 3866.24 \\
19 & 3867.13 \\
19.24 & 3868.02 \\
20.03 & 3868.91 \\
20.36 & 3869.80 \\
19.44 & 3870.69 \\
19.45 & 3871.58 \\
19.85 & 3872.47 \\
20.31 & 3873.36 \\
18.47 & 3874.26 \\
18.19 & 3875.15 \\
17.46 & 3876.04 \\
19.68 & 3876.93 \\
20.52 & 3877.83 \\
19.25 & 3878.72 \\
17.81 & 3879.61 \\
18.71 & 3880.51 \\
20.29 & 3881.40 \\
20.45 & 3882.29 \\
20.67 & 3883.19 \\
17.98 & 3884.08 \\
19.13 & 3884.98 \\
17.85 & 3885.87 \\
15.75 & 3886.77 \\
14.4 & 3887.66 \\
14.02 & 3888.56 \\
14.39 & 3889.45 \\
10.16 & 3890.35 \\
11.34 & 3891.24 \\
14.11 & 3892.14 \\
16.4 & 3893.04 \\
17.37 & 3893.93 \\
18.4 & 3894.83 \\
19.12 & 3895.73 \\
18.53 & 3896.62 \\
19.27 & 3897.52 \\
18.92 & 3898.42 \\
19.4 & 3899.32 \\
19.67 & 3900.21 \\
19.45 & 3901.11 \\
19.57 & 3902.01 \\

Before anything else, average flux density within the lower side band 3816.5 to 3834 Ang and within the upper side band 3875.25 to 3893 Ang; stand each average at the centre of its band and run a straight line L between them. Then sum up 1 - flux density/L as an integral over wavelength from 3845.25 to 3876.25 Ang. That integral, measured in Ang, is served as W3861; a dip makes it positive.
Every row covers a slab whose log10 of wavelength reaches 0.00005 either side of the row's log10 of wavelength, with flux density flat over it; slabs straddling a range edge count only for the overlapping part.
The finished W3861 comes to -4.1 Ang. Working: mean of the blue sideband 18.1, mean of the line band 19.8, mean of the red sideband 17.1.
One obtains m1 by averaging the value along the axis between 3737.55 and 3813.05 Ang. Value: 16.8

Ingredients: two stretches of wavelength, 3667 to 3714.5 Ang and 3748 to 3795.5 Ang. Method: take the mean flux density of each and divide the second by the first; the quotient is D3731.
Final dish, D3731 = 1.1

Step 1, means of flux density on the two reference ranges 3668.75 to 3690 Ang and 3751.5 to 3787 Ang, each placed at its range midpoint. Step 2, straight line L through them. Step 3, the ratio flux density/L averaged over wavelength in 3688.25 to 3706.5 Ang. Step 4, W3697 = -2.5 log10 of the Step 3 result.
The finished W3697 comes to 0.027 mag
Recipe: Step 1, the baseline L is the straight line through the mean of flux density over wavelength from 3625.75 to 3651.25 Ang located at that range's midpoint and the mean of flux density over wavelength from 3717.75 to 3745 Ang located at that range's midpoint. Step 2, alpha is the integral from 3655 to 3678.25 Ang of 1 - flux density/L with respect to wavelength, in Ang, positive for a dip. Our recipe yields -1.1 Ang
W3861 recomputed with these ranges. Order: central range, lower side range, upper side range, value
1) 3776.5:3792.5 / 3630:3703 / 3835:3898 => -2.0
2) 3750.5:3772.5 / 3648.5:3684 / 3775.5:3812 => 1.5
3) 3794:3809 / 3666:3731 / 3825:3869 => 1.2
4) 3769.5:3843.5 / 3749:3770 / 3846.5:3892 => 1.4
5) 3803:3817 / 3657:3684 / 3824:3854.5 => -1.8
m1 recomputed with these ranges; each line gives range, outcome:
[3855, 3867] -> 20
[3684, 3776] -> 15.3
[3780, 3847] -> 17.5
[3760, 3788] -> 17.6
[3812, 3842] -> 17.1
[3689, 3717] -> 15.4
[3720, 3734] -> 14.7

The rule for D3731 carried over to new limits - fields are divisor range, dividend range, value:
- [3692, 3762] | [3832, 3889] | 1.20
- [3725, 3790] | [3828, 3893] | 1.10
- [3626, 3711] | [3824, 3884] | 1.20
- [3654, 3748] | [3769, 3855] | 1.14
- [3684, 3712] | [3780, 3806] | 1.16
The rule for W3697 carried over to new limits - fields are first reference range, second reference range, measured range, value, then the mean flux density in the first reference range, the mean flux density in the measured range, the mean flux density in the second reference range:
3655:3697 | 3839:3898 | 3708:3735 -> 0.068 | 15.6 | 15.3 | 18.6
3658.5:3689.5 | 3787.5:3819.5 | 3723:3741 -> 0.137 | 15.4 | 14.4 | 17.4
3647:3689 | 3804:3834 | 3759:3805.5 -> 0.055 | 15.4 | 17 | 18.6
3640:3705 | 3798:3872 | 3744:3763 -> 0.059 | 15.4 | 15.9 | 18.1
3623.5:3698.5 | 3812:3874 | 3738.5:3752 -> 0.098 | 15.4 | 15.4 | 18.5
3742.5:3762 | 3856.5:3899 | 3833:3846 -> 0.167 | 15.8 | 15.1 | 18.4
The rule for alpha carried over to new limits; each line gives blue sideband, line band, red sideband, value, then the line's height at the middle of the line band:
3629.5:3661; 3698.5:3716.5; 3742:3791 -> 1.3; 16.1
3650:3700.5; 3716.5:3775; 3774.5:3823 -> 5.2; 16.9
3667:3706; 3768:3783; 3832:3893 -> 0.2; 16.7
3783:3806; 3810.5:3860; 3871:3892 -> -2.8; 17.2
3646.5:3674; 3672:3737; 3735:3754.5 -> 0.9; 15.2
